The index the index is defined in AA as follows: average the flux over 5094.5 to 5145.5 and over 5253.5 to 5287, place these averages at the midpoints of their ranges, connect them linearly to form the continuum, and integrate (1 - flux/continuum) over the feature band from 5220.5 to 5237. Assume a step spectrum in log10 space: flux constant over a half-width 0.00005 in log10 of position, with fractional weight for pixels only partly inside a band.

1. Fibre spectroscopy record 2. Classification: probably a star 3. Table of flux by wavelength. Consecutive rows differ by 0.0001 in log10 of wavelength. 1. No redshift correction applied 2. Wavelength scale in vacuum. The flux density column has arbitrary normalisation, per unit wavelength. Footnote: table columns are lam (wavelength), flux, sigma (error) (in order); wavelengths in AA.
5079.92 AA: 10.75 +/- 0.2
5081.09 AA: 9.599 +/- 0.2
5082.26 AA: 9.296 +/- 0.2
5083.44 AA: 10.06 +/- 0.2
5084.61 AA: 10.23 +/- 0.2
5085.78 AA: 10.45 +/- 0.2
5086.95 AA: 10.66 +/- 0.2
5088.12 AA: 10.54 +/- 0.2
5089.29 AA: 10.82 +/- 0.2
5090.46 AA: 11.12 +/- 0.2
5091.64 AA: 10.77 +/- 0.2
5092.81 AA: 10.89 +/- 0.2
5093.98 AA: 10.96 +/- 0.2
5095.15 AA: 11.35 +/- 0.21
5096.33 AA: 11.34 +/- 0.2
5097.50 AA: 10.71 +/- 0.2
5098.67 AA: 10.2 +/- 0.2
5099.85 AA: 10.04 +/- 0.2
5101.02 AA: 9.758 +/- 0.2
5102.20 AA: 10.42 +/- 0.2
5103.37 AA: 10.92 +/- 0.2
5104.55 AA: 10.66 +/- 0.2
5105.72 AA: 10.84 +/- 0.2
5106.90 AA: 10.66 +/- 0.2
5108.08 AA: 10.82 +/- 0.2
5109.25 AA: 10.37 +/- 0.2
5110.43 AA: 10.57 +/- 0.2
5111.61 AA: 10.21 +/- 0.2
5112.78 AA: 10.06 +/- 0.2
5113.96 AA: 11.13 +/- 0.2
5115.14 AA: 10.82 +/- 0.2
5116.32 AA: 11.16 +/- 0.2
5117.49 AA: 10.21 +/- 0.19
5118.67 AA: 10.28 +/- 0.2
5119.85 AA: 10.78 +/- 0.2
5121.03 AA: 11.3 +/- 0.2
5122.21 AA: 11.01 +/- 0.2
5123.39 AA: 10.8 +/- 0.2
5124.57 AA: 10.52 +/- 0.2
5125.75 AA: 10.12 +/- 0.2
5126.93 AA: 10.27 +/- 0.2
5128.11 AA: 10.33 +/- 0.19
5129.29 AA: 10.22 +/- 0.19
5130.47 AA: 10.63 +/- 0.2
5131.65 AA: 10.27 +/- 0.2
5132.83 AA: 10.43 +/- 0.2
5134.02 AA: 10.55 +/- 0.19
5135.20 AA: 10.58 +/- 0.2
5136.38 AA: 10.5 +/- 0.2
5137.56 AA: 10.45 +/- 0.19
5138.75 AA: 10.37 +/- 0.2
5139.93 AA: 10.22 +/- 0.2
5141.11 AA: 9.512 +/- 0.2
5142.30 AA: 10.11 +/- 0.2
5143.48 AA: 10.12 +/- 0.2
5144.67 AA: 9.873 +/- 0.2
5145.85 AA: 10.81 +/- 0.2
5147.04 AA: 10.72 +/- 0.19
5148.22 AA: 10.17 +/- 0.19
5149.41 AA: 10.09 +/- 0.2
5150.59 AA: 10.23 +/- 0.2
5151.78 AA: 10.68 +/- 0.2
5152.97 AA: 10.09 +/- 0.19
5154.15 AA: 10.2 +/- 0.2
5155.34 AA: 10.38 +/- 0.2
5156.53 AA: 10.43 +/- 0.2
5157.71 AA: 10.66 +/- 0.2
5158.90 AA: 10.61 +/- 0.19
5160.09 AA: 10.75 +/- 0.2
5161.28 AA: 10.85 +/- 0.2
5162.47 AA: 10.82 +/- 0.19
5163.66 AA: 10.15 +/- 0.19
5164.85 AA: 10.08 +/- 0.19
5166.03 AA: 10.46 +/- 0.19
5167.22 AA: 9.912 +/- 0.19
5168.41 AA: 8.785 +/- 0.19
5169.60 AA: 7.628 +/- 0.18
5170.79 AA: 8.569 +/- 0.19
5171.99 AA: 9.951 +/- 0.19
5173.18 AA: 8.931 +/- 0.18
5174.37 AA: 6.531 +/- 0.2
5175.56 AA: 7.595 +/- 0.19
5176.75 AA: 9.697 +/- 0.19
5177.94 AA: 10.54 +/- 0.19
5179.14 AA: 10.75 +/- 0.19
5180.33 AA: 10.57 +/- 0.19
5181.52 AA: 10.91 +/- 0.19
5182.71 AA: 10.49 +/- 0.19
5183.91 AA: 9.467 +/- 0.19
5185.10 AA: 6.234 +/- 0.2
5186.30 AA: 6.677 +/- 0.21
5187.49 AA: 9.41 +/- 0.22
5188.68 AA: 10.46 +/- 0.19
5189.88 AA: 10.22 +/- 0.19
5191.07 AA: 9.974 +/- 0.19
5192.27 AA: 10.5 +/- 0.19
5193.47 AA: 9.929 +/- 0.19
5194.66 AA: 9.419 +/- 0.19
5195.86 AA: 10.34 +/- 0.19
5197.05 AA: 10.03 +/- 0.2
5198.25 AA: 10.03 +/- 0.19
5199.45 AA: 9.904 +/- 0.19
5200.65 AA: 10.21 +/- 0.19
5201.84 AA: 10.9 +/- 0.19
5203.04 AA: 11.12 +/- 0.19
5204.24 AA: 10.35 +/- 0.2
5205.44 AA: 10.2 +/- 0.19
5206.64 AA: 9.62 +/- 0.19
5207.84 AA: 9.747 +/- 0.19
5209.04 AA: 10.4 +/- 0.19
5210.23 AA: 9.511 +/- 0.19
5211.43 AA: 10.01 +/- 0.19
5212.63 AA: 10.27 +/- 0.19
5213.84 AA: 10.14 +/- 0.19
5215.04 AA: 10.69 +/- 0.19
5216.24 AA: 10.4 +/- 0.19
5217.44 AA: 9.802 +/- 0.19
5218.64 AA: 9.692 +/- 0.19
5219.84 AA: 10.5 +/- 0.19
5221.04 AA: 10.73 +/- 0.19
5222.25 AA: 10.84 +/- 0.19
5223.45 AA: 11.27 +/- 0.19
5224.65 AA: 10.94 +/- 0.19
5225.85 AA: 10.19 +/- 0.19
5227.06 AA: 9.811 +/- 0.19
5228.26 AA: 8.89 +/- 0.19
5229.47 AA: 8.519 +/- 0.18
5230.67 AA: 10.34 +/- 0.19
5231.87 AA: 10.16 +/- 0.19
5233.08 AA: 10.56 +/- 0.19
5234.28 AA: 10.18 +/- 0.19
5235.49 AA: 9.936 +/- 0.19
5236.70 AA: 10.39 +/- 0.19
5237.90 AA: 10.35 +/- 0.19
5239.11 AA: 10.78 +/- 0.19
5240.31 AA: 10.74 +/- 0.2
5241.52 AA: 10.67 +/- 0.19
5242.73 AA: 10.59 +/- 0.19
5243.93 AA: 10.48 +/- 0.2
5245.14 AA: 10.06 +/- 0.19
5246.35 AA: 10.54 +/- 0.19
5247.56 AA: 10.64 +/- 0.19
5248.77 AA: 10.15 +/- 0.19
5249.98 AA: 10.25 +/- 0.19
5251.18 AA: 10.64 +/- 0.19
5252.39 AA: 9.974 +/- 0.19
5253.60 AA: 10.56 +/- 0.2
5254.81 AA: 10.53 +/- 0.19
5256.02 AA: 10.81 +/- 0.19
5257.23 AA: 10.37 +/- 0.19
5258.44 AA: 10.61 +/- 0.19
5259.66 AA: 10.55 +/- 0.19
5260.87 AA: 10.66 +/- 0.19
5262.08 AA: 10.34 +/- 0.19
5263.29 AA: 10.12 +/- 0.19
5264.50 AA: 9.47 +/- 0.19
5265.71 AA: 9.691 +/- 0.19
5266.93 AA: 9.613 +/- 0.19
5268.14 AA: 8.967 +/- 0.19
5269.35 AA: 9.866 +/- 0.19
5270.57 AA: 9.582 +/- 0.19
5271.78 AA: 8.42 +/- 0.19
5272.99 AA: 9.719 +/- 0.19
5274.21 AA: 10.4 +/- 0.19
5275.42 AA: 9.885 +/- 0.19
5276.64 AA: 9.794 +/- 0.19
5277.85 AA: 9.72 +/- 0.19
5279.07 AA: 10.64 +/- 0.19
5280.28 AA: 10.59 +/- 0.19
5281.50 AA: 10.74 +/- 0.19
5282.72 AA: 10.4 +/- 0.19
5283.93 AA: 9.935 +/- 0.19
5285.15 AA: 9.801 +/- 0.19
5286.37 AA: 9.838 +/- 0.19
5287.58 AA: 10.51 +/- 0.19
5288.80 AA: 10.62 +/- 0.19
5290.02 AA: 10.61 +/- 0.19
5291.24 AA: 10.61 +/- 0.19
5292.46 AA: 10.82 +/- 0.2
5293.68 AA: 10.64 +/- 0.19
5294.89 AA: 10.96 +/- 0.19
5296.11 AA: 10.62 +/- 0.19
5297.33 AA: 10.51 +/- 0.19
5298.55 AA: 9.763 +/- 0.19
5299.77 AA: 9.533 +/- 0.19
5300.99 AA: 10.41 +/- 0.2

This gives 0.0 AA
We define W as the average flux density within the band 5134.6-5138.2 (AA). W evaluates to 10.5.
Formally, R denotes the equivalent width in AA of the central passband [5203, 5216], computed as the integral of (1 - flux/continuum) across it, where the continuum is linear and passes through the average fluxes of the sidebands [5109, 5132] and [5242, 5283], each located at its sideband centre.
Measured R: 0.2 AA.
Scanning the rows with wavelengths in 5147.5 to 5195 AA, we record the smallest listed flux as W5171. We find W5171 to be 6.234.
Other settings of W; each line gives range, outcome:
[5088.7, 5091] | 11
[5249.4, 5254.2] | 10.4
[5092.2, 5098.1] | 11.1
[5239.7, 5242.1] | 10.7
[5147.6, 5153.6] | 10.3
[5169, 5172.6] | 8.7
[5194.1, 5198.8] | 9.96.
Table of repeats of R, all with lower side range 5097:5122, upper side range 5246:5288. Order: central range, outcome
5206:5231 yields 0.4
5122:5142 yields 0.2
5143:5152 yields 0.1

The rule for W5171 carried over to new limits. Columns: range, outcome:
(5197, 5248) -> 8.519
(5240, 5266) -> 9.47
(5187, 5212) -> 9.41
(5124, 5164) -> 9.512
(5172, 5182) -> 6.531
